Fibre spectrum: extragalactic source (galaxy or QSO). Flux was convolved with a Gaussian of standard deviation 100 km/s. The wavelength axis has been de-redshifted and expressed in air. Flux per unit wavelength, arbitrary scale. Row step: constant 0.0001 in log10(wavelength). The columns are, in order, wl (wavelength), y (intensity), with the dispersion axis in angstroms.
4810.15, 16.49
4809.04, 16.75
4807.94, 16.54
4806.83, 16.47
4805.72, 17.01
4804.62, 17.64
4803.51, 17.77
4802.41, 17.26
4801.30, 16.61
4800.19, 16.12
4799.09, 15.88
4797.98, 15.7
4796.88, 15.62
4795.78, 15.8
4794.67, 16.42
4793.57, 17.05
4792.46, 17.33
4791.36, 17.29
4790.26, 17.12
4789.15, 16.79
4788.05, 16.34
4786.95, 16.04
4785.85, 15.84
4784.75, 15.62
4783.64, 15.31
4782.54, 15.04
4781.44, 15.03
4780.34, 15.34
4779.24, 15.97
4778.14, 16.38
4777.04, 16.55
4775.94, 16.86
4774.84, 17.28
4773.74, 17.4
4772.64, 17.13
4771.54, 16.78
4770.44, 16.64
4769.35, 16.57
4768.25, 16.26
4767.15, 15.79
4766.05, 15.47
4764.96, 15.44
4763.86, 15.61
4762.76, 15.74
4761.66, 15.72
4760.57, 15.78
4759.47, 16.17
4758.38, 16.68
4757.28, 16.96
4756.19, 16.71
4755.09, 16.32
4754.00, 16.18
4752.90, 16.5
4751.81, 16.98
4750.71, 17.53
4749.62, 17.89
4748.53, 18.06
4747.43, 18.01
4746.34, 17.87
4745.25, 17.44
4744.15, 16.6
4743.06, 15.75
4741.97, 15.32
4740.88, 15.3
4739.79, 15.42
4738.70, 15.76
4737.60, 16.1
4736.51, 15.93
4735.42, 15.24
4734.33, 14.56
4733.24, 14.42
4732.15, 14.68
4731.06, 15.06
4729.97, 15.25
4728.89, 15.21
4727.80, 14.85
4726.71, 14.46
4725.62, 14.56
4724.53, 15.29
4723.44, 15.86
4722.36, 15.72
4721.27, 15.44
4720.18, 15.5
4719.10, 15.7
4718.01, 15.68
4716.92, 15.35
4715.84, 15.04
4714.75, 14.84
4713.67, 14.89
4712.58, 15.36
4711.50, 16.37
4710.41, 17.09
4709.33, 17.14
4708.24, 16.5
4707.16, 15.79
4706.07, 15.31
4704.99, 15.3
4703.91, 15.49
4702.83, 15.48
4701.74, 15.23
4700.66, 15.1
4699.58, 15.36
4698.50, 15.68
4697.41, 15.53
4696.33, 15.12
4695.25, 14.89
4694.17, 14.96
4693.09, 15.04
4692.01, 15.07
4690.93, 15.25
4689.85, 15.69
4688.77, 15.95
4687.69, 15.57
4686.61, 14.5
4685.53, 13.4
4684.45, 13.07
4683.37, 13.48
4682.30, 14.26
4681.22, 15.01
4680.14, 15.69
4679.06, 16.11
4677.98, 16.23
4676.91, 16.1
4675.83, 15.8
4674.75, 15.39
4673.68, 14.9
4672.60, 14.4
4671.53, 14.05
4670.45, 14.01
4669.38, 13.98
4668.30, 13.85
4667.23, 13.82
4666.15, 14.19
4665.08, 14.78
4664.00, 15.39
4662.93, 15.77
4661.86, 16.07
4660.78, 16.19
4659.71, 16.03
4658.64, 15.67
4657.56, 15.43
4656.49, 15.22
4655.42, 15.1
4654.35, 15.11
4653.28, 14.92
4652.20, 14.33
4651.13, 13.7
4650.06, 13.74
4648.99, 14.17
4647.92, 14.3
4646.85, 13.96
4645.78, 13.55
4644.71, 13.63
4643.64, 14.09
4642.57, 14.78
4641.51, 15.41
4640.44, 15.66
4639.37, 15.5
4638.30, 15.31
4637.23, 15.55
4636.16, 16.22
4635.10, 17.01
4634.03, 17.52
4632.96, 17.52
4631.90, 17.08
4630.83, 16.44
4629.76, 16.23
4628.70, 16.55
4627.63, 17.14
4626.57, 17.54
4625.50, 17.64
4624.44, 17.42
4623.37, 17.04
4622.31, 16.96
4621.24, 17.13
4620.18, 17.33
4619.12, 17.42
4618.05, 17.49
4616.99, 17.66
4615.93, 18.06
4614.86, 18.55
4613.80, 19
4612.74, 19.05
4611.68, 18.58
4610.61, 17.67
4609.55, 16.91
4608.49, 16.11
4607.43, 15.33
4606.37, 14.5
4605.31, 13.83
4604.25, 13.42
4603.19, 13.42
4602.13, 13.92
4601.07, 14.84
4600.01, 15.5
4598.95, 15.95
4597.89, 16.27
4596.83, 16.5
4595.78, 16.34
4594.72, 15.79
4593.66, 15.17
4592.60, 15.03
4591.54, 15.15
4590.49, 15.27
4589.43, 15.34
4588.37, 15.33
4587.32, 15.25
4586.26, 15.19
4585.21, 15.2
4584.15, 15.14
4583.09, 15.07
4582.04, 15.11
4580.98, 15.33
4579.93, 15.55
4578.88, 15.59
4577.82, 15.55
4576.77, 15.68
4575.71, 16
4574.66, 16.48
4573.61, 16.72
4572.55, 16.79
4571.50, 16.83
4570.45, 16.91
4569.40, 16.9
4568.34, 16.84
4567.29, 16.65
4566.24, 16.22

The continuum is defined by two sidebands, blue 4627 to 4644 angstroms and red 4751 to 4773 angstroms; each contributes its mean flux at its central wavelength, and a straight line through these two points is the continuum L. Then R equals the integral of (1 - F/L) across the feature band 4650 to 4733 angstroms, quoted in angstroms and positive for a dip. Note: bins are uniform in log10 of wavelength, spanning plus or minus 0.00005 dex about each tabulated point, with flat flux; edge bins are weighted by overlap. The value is 5.4 angstroms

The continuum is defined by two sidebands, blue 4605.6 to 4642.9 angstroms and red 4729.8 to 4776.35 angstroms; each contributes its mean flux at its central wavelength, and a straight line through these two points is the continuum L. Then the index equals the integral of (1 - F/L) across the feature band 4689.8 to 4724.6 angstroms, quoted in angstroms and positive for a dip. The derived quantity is 2.0 angstroms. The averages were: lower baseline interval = 16.9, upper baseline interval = 16.3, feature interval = 15.5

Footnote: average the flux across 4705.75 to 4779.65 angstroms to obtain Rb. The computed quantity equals 16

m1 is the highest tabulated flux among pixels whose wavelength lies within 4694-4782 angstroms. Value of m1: 18.06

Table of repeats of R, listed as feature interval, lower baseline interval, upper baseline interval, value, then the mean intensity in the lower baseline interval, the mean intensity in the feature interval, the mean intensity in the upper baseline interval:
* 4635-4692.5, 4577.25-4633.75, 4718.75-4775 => 4.4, 16.2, 14.9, 16.1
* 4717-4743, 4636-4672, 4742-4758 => 2.0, 14.8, 15.3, 17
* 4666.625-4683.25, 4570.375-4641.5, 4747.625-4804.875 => 1.5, 16.2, 14.9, 16.4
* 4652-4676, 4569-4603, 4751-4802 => 1.4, 15.7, 15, 16.3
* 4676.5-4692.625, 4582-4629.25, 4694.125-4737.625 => 0.6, 16.2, 15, 15.4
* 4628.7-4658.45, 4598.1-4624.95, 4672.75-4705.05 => 1.3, 16.5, 15.3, 15.1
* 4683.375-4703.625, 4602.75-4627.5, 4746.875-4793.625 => 2.0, 16.9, 15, 16.4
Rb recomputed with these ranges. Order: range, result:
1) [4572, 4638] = 16.2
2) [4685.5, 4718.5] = 15.4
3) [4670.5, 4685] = 14.9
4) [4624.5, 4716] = 15.3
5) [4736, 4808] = 16.4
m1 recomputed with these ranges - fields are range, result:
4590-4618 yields 19.05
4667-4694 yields 16.23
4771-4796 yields 17.4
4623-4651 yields 17.64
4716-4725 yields 15.86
